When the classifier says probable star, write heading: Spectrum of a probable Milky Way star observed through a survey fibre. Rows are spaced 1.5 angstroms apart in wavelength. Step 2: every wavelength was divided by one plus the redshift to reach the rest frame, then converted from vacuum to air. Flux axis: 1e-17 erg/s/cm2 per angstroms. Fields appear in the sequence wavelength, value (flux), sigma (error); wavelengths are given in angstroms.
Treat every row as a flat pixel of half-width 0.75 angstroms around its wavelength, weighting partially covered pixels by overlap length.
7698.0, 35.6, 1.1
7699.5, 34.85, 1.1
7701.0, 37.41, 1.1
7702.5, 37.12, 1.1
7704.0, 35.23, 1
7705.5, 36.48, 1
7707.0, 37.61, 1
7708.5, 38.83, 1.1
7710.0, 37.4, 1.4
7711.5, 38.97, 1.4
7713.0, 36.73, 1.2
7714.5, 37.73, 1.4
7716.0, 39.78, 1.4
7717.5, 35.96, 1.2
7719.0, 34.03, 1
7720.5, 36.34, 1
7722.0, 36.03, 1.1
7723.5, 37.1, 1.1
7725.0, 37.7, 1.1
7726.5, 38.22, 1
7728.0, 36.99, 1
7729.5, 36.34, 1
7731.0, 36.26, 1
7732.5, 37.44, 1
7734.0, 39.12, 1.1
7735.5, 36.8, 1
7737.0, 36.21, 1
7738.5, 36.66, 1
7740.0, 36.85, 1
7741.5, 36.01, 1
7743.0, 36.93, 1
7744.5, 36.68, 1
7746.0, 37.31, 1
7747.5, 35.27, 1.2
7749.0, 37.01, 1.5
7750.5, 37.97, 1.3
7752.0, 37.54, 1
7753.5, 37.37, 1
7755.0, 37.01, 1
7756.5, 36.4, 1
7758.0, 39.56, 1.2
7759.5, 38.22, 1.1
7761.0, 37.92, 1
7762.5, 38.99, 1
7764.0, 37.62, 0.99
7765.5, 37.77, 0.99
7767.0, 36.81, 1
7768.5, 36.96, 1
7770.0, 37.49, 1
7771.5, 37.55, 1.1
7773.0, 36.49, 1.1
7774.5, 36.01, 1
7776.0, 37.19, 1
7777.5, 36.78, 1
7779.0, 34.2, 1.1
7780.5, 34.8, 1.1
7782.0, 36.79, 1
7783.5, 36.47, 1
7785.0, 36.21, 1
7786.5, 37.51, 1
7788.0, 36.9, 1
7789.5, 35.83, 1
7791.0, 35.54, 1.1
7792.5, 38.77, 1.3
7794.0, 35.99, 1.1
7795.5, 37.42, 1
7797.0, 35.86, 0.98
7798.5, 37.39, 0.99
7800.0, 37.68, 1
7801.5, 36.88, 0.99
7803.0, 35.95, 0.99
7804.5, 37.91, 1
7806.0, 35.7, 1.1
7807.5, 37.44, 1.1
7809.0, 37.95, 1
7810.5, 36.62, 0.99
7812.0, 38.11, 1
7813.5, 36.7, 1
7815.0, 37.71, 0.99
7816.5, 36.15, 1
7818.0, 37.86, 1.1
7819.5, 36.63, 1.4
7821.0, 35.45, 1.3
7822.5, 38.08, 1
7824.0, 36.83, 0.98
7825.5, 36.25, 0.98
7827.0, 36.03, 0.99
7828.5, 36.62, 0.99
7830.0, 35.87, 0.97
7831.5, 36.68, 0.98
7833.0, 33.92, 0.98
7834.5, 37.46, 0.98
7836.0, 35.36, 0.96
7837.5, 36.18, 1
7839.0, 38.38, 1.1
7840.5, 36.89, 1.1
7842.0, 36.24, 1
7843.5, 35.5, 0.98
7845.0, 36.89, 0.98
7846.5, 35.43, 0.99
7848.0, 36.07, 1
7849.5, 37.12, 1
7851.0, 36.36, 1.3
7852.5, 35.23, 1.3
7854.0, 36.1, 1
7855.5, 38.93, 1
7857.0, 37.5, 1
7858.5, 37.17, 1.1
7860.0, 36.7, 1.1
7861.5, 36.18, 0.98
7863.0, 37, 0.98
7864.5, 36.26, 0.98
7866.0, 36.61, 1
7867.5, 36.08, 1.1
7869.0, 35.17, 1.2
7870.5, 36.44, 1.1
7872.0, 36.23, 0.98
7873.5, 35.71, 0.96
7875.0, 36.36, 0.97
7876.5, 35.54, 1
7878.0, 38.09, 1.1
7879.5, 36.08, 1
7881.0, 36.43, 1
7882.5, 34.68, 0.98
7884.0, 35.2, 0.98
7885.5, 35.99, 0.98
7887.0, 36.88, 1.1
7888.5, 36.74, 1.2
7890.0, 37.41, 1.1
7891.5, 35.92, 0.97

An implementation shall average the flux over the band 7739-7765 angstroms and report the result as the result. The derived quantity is 37.3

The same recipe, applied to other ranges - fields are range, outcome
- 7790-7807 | 36.8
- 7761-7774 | 37.5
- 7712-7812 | 37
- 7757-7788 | 37.1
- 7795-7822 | 37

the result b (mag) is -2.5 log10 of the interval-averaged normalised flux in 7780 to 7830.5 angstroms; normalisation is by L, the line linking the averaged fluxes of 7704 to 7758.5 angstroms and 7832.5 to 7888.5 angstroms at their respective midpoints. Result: 0.00 mag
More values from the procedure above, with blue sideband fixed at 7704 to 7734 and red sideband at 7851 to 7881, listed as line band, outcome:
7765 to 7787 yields 0.009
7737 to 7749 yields 0.015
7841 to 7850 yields 0.011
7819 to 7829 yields 0.004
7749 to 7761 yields -0.020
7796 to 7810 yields -0.006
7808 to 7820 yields -0.015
